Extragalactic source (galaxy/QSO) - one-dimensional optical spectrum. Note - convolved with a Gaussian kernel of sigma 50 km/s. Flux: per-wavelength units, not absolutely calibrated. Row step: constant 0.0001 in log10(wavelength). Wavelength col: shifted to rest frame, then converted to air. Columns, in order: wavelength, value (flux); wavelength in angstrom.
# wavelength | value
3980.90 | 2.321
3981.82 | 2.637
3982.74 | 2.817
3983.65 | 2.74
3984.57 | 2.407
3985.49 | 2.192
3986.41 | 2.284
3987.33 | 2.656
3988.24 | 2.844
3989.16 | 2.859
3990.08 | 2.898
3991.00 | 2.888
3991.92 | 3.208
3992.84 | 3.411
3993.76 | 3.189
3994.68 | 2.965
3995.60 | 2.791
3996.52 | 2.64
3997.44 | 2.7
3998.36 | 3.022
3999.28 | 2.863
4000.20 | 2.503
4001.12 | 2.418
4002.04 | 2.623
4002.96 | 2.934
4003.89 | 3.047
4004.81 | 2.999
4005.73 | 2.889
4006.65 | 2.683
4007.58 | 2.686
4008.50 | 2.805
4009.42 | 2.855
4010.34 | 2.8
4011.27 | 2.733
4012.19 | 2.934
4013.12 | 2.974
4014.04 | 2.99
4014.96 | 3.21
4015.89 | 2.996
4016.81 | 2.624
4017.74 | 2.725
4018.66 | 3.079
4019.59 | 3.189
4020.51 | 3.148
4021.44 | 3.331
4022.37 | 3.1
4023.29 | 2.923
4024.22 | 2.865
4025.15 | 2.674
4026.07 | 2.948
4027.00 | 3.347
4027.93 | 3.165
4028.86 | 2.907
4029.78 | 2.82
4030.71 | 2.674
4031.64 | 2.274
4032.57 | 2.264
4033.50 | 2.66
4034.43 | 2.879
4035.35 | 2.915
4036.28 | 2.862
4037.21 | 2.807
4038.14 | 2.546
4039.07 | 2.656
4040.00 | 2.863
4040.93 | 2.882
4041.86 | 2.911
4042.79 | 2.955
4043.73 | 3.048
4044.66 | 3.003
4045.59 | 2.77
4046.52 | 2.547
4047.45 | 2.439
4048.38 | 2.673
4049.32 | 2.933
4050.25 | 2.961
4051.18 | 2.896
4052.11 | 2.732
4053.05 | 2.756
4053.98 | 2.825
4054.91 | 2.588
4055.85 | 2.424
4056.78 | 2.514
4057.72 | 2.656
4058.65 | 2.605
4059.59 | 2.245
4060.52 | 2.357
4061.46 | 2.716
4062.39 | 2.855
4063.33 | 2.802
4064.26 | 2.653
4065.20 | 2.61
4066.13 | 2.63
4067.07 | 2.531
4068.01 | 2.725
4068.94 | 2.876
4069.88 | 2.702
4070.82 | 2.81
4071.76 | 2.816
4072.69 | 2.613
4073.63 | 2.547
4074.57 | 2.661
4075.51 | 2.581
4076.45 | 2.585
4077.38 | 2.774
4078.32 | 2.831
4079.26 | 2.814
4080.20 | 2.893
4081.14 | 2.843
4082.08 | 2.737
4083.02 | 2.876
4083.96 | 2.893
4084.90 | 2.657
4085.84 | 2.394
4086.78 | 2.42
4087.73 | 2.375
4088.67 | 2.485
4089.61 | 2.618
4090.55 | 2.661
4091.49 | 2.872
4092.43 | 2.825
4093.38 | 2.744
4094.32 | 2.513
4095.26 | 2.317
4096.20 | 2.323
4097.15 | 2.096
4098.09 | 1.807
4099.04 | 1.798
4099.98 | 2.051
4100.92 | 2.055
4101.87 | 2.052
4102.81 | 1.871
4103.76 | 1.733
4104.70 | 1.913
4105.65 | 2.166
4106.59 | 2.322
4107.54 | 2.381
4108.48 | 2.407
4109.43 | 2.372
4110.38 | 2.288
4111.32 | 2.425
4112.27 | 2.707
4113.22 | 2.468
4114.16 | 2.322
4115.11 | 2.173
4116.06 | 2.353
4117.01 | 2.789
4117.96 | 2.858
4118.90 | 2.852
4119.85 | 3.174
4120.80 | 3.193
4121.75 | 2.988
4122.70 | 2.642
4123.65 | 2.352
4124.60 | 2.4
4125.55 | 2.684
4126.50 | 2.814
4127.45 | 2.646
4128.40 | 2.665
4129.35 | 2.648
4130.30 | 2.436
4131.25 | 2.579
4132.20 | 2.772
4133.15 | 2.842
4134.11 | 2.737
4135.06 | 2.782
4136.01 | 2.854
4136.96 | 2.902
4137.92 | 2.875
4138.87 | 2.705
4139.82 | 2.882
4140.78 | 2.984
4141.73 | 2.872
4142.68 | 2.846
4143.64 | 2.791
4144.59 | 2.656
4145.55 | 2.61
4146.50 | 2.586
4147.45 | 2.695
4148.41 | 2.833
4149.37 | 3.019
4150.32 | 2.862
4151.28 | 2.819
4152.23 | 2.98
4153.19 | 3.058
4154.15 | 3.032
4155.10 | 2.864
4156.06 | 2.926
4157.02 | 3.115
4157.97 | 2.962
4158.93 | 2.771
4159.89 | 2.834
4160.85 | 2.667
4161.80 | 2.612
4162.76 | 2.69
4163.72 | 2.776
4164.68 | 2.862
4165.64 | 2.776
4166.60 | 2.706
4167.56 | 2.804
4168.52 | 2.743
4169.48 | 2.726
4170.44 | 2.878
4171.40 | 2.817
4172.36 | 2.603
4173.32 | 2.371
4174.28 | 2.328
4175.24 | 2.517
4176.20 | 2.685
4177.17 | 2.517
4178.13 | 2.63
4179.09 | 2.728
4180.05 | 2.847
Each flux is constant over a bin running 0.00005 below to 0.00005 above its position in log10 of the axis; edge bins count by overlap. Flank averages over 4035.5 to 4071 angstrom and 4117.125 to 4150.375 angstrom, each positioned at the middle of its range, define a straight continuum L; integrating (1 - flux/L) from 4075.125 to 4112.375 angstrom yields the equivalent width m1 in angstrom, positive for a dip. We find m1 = 4.2 angstrom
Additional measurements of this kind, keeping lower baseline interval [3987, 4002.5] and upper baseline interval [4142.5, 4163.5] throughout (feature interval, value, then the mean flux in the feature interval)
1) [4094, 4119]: 5.0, 2.27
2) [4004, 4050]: -0.1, 2.86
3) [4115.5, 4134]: 0.7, 2.72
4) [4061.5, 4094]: 1.6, 2.7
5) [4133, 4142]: 0.0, 2.84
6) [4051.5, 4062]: 0.9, 2.59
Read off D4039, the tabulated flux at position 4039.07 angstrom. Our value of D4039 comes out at 2.656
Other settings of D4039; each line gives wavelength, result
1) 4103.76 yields 1.733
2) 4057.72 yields 2.656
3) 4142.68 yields 2.846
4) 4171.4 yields 2.817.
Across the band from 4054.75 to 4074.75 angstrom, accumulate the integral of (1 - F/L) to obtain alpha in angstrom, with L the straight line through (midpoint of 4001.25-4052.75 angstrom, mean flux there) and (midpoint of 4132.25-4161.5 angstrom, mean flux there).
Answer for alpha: 1.5 angstrom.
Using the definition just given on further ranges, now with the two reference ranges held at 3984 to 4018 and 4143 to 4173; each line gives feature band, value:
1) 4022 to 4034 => 0.0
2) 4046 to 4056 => 0.3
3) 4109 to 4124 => 1.0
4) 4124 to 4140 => 0.5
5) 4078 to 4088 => 0.4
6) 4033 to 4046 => -0.1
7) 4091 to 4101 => 1.7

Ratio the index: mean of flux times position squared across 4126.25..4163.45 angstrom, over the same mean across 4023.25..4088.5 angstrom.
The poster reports 1.07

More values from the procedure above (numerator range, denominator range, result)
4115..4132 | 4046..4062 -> 1.05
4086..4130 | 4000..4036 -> 0.89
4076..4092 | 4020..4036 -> 0.96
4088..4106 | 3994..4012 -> 0.85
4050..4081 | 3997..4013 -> 0.99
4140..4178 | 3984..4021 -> 1.05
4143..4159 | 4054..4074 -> 1.13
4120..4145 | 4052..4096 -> 1.07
